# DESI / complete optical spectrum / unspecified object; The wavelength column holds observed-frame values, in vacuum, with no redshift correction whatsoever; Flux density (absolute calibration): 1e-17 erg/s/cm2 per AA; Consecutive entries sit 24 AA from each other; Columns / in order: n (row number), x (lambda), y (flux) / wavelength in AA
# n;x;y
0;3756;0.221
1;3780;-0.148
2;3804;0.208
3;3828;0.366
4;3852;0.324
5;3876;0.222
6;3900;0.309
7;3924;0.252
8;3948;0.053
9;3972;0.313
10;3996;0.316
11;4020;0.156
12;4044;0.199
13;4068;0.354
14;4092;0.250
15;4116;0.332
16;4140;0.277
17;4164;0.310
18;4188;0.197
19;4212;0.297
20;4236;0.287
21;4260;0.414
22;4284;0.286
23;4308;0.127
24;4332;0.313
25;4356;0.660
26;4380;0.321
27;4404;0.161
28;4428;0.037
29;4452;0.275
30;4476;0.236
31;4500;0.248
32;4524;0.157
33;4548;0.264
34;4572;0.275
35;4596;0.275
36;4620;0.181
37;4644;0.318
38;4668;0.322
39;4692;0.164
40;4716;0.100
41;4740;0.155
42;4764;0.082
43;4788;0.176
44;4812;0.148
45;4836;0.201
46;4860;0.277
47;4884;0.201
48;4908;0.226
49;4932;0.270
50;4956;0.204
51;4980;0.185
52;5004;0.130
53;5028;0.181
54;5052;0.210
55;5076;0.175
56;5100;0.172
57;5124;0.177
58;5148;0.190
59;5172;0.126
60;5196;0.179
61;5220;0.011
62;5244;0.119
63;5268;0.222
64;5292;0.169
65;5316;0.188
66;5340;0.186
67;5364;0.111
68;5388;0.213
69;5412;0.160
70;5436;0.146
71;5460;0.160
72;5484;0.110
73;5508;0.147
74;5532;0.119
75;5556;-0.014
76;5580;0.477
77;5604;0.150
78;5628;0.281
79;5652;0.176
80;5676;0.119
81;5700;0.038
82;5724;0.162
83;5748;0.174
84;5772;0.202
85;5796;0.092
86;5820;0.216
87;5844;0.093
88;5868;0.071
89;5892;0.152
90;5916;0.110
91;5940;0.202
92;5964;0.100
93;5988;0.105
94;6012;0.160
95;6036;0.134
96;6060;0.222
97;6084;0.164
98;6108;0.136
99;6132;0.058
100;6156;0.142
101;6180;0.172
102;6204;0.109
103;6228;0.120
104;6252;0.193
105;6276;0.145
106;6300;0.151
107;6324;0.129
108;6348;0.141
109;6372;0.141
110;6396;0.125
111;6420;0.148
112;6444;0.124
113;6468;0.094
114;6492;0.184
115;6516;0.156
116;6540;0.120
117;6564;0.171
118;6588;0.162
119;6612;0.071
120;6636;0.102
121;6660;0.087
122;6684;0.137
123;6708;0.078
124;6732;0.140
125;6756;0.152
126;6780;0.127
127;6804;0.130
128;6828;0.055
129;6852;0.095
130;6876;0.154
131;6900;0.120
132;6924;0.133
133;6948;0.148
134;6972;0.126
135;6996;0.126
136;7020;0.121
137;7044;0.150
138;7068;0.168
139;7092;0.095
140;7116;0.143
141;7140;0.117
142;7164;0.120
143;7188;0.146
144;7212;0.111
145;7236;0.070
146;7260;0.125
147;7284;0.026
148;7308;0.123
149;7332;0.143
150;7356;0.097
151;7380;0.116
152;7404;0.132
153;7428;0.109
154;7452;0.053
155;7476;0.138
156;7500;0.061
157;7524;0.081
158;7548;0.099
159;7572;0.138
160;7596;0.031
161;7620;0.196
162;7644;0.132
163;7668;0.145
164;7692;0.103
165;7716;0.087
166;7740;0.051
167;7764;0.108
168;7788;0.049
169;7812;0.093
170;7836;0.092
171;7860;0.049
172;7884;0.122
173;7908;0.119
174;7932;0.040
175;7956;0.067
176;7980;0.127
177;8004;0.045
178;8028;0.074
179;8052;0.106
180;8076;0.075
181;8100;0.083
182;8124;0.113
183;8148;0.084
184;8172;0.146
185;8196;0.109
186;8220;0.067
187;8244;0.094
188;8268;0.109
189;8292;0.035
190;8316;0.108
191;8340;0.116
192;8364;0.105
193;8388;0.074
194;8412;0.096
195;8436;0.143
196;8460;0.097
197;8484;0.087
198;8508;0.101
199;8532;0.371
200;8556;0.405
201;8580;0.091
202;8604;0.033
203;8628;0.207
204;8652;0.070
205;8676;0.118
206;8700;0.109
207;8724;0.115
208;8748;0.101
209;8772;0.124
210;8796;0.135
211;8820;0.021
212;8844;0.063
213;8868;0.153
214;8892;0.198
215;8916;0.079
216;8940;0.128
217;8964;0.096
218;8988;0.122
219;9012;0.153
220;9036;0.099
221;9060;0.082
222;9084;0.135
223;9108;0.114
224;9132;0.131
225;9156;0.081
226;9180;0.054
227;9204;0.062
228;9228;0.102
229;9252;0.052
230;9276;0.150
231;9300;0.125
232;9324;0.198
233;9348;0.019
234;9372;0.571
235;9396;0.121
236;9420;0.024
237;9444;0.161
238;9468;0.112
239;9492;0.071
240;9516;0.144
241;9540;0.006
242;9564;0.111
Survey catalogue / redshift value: 1.291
